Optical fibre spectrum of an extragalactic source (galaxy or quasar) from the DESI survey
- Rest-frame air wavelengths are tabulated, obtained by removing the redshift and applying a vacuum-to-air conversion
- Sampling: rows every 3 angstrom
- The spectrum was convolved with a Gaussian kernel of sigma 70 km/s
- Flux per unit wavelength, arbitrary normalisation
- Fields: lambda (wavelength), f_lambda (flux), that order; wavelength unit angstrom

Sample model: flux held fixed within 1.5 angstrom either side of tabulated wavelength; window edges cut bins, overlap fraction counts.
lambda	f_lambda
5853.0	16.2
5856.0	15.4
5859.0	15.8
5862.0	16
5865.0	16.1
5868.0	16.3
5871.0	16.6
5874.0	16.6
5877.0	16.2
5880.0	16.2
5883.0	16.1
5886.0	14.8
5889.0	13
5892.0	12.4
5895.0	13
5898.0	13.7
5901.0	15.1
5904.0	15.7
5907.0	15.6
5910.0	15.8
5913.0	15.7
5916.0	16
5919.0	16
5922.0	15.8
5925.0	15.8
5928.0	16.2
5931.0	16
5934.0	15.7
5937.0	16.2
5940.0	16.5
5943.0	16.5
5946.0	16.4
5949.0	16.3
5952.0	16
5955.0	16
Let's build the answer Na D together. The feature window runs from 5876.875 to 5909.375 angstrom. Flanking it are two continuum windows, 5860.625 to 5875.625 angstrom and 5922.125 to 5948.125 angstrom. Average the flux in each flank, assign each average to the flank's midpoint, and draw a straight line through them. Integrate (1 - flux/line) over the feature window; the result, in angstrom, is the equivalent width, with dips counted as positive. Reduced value 3.2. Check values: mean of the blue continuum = 16.3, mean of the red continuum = 16.1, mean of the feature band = 14.7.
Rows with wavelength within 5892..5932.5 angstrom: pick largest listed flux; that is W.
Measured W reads 16.2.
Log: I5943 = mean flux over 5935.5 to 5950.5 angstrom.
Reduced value 16.4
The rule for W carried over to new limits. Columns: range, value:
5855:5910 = 16.6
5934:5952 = 16.5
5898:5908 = 15.7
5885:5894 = 14.8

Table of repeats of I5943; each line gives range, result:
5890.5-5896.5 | 12.7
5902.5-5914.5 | 15.7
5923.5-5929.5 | 16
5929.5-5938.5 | 16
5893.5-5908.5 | 14.6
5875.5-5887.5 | 15.8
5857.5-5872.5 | 16.2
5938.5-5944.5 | 16.5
